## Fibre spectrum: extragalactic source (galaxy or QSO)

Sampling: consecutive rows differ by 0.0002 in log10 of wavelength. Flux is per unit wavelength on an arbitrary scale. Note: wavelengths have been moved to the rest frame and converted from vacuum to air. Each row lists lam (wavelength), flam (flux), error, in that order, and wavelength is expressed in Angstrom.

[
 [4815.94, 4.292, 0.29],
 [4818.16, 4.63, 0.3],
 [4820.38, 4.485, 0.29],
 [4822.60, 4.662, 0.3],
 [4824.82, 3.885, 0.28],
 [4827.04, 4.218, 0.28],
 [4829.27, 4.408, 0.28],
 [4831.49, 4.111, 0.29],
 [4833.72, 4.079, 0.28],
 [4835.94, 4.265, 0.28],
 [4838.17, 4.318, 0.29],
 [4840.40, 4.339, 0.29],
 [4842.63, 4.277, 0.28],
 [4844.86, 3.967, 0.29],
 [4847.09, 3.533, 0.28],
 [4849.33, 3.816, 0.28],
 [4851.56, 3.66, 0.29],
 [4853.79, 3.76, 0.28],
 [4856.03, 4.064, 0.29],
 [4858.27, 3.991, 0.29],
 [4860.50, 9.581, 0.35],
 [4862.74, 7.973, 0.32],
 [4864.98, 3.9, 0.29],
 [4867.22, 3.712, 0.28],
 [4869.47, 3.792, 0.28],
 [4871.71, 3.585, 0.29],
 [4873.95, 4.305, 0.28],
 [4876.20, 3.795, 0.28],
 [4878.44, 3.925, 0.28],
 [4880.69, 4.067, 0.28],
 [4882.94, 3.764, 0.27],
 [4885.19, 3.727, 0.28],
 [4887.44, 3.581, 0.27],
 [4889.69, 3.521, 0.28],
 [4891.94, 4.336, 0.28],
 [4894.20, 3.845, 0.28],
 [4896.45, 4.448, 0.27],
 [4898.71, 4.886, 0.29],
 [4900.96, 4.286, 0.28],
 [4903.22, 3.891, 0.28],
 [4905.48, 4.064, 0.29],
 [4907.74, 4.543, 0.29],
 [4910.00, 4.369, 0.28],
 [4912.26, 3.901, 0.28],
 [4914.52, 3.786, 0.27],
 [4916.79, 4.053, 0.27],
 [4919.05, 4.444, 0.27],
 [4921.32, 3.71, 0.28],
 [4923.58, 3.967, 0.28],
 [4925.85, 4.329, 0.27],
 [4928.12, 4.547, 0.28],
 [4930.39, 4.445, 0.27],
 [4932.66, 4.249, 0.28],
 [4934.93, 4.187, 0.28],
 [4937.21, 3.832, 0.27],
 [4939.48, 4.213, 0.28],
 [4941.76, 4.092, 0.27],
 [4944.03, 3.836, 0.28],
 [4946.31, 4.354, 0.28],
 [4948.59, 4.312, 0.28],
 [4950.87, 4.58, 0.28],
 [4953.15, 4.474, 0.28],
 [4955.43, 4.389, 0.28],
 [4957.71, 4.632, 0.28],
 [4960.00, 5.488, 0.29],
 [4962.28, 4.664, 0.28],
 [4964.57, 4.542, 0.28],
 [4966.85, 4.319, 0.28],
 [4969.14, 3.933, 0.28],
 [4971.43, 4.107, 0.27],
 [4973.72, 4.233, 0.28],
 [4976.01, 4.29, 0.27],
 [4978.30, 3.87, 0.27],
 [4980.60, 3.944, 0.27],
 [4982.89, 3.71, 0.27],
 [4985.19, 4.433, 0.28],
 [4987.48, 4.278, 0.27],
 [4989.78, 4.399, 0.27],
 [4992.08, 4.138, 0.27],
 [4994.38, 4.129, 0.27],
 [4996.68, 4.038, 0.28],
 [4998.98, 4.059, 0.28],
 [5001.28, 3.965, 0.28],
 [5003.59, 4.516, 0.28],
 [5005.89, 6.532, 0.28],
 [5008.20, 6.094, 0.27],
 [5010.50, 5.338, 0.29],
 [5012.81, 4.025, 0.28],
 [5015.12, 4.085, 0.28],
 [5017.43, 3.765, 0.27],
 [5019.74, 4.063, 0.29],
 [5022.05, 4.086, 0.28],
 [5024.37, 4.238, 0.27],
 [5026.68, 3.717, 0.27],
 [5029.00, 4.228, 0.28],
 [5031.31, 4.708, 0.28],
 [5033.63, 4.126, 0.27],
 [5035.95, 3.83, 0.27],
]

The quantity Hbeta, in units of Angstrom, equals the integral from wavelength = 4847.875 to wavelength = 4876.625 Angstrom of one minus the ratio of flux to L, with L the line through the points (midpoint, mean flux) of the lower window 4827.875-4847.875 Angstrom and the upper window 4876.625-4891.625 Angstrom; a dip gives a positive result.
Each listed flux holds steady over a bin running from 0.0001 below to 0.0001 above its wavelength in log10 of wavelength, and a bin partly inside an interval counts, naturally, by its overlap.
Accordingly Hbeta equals -4.7 Angstrom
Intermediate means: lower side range 4.15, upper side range 3.8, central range 4.62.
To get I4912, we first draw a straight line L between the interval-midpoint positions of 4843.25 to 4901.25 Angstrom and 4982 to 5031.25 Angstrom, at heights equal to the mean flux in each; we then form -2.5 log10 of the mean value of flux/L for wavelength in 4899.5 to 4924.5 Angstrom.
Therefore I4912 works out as 0.06 mag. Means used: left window 4.3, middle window 4.11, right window 4.38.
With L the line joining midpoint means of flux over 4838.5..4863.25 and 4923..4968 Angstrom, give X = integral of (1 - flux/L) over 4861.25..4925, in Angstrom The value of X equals 5.44 Angstrom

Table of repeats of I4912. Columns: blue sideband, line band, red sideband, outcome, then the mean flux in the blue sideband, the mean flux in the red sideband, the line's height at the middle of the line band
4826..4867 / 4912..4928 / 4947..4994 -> 0.09 mag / 4.55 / 4.33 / 4.42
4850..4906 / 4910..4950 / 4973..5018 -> 0.06 mag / 4.34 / 4.4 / 4.37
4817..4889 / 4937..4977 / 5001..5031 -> 0.02 mag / 4.31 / 4.53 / 4.45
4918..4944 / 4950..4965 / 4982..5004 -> -0.13 mag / 4.17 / 4.16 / 4.16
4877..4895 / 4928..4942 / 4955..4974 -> 0.01 mag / 3.84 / 4.49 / 4.25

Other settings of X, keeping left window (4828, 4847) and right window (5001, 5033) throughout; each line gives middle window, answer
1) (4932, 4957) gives 0.9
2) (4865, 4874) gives 0.9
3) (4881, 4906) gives 1.5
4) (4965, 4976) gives 0.6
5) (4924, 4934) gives 0.0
